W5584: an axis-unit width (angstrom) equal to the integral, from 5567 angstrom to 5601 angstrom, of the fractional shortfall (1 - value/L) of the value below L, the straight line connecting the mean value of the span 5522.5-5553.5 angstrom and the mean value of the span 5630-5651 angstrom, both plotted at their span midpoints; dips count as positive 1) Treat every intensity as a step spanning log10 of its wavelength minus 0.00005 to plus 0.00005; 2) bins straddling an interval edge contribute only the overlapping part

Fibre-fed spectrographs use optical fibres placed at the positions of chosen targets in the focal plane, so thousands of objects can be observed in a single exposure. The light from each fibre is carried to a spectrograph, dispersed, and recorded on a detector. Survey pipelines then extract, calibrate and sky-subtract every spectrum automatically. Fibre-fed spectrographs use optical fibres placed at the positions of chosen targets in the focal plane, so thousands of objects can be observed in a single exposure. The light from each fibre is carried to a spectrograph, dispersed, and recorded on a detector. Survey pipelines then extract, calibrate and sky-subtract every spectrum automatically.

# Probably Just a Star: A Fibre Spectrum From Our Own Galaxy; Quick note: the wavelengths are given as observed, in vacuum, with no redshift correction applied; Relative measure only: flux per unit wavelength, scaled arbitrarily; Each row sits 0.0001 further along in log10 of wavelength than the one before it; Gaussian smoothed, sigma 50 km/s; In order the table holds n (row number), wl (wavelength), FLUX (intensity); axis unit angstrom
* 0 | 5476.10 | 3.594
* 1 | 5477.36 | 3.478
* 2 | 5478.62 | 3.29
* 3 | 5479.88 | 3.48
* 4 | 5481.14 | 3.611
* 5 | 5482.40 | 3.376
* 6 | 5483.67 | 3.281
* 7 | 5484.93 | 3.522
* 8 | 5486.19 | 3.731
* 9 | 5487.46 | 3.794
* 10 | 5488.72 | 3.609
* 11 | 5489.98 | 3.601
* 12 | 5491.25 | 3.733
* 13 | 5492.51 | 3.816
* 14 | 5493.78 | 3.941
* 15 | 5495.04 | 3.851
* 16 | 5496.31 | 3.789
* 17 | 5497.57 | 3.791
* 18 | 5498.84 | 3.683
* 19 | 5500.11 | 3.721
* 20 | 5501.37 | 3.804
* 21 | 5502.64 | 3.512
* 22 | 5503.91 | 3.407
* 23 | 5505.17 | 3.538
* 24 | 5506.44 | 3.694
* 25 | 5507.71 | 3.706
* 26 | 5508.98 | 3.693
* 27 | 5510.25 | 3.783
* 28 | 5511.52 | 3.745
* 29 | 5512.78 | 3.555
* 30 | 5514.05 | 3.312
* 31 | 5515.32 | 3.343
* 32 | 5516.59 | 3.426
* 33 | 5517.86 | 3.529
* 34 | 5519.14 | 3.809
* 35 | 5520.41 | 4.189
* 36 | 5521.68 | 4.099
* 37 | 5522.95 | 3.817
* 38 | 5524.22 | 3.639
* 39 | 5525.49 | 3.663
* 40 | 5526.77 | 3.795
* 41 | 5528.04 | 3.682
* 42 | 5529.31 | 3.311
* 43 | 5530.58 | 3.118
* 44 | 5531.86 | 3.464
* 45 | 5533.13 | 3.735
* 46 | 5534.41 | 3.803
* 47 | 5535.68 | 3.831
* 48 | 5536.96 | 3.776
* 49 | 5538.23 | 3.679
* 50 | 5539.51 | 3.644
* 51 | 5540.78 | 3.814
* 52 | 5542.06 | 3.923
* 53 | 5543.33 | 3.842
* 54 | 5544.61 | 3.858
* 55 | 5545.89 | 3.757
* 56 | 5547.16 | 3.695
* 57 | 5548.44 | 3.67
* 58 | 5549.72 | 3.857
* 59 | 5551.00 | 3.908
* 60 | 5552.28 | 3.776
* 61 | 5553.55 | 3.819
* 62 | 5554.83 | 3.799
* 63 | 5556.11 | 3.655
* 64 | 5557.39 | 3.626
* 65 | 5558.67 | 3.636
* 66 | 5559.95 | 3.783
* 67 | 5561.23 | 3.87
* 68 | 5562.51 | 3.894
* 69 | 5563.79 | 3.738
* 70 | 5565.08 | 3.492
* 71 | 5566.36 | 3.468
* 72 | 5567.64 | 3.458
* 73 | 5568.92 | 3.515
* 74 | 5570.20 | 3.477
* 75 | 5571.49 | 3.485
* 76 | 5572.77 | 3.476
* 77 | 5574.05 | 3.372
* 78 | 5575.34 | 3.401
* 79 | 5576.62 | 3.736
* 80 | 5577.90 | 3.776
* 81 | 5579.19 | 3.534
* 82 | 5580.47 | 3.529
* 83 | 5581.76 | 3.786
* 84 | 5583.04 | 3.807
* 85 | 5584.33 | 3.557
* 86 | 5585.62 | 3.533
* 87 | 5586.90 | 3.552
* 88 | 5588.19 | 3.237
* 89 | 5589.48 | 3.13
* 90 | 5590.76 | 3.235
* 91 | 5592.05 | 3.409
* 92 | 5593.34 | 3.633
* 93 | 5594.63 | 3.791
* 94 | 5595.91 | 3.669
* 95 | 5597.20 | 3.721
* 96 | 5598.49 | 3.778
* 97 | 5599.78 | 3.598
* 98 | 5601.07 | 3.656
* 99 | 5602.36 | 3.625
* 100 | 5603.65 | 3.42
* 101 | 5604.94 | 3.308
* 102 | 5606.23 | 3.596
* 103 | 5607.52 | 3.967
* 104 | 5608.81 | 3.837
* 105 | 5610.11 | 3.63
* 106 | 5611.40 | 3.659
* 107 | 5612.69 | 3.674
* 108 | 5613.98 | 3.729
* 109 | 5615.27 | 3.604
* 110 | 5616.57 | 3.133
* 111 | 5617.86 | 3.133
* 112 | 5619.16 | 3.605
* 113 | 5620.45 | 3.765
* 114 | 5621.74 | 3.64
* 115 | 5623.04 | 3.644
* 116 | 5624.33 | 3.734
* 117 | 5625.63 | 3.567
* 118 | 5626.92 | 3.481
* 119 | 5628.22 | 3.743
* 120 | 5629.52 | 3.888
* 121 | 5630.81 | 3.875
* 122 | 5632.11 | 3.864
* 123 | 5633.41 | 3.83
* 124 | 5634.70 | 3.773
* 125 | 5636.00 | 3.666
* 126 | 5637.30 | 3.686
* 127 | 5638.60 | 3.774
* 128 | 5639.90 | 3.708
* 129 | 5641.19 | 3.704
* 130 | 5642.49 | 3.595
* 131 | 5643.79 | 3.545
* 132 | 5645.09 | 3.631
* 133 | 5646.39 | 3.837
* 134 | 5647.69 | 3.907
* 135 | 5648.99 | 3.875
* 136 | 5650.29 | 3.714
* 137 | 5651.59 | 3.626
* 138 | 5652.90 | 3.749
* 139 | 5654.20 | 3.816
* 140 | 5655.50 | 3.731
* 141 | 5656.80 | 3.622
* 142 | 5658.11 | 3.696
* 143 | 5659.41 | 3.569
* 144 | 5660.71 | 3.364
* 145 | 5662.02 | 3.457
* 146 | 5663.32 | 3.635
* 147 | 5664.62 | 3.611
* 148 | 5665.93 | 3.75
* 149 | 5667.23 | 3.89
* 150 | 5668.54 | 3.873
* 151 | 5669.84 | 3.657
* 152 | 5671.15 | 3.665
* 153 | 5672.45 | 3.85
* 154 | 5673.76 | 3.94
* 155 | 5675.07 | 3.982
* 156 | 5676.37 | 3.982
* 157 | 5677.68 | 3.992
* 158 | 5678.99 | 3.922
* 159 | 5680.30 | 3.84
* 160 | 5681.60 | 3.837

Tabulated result 1.7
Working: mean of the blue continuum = 3.71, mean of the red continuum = 3.75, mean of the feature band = 3.55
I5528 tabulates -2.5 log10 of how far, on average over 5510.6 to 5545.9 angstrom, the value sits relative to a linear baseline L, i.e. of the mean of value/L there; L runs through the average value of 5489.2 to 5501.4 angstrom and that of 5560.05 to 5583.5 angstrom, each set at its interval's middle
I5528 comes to 0.00 mag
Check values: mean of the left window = 3.77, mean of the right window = 3.6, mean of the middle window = 3.68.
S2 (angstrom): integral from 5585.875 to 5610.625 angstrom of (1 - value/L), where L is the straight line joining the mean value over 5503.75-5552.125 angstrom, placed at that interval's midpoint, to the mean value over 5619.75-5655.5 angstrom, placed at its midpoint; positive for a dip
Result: 1.0 angstrom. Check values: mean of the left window 3.69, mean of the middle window 3.57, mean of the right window 3.73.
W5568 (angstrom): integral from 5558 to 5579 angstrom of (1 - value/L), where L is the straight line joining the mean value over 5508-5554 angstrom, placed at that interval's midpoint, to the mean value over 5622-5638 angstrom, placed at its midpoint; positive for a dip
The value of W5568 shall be 0.7 angstrom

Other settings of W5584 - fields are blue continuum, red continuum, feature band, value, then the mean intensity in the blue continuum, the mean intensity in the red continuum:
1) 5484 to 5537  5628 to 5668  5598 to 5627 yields 0.8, 3.67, 3.71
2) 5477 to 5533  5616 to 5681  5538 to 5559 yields -0.6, 3.63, 3.71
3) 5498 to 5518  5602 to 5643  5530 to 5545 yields -0.4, 3.59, 3.65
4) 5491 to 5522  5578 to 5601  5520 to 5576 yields -0.9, 3.69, 3.57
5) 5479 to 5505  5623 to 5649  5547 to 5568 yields -0.2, 3.65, 3.73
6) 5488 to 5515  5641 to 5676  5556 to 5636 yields 2.0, 3.68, 3.72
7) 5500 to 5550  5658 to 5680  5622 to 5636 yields 0.0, 3.68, 3.76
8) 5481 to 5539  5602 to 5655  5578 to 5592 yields 0.6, 3.66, 3.67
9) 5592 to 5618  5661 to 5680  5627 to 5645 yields -0.2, 3.61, 3.79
